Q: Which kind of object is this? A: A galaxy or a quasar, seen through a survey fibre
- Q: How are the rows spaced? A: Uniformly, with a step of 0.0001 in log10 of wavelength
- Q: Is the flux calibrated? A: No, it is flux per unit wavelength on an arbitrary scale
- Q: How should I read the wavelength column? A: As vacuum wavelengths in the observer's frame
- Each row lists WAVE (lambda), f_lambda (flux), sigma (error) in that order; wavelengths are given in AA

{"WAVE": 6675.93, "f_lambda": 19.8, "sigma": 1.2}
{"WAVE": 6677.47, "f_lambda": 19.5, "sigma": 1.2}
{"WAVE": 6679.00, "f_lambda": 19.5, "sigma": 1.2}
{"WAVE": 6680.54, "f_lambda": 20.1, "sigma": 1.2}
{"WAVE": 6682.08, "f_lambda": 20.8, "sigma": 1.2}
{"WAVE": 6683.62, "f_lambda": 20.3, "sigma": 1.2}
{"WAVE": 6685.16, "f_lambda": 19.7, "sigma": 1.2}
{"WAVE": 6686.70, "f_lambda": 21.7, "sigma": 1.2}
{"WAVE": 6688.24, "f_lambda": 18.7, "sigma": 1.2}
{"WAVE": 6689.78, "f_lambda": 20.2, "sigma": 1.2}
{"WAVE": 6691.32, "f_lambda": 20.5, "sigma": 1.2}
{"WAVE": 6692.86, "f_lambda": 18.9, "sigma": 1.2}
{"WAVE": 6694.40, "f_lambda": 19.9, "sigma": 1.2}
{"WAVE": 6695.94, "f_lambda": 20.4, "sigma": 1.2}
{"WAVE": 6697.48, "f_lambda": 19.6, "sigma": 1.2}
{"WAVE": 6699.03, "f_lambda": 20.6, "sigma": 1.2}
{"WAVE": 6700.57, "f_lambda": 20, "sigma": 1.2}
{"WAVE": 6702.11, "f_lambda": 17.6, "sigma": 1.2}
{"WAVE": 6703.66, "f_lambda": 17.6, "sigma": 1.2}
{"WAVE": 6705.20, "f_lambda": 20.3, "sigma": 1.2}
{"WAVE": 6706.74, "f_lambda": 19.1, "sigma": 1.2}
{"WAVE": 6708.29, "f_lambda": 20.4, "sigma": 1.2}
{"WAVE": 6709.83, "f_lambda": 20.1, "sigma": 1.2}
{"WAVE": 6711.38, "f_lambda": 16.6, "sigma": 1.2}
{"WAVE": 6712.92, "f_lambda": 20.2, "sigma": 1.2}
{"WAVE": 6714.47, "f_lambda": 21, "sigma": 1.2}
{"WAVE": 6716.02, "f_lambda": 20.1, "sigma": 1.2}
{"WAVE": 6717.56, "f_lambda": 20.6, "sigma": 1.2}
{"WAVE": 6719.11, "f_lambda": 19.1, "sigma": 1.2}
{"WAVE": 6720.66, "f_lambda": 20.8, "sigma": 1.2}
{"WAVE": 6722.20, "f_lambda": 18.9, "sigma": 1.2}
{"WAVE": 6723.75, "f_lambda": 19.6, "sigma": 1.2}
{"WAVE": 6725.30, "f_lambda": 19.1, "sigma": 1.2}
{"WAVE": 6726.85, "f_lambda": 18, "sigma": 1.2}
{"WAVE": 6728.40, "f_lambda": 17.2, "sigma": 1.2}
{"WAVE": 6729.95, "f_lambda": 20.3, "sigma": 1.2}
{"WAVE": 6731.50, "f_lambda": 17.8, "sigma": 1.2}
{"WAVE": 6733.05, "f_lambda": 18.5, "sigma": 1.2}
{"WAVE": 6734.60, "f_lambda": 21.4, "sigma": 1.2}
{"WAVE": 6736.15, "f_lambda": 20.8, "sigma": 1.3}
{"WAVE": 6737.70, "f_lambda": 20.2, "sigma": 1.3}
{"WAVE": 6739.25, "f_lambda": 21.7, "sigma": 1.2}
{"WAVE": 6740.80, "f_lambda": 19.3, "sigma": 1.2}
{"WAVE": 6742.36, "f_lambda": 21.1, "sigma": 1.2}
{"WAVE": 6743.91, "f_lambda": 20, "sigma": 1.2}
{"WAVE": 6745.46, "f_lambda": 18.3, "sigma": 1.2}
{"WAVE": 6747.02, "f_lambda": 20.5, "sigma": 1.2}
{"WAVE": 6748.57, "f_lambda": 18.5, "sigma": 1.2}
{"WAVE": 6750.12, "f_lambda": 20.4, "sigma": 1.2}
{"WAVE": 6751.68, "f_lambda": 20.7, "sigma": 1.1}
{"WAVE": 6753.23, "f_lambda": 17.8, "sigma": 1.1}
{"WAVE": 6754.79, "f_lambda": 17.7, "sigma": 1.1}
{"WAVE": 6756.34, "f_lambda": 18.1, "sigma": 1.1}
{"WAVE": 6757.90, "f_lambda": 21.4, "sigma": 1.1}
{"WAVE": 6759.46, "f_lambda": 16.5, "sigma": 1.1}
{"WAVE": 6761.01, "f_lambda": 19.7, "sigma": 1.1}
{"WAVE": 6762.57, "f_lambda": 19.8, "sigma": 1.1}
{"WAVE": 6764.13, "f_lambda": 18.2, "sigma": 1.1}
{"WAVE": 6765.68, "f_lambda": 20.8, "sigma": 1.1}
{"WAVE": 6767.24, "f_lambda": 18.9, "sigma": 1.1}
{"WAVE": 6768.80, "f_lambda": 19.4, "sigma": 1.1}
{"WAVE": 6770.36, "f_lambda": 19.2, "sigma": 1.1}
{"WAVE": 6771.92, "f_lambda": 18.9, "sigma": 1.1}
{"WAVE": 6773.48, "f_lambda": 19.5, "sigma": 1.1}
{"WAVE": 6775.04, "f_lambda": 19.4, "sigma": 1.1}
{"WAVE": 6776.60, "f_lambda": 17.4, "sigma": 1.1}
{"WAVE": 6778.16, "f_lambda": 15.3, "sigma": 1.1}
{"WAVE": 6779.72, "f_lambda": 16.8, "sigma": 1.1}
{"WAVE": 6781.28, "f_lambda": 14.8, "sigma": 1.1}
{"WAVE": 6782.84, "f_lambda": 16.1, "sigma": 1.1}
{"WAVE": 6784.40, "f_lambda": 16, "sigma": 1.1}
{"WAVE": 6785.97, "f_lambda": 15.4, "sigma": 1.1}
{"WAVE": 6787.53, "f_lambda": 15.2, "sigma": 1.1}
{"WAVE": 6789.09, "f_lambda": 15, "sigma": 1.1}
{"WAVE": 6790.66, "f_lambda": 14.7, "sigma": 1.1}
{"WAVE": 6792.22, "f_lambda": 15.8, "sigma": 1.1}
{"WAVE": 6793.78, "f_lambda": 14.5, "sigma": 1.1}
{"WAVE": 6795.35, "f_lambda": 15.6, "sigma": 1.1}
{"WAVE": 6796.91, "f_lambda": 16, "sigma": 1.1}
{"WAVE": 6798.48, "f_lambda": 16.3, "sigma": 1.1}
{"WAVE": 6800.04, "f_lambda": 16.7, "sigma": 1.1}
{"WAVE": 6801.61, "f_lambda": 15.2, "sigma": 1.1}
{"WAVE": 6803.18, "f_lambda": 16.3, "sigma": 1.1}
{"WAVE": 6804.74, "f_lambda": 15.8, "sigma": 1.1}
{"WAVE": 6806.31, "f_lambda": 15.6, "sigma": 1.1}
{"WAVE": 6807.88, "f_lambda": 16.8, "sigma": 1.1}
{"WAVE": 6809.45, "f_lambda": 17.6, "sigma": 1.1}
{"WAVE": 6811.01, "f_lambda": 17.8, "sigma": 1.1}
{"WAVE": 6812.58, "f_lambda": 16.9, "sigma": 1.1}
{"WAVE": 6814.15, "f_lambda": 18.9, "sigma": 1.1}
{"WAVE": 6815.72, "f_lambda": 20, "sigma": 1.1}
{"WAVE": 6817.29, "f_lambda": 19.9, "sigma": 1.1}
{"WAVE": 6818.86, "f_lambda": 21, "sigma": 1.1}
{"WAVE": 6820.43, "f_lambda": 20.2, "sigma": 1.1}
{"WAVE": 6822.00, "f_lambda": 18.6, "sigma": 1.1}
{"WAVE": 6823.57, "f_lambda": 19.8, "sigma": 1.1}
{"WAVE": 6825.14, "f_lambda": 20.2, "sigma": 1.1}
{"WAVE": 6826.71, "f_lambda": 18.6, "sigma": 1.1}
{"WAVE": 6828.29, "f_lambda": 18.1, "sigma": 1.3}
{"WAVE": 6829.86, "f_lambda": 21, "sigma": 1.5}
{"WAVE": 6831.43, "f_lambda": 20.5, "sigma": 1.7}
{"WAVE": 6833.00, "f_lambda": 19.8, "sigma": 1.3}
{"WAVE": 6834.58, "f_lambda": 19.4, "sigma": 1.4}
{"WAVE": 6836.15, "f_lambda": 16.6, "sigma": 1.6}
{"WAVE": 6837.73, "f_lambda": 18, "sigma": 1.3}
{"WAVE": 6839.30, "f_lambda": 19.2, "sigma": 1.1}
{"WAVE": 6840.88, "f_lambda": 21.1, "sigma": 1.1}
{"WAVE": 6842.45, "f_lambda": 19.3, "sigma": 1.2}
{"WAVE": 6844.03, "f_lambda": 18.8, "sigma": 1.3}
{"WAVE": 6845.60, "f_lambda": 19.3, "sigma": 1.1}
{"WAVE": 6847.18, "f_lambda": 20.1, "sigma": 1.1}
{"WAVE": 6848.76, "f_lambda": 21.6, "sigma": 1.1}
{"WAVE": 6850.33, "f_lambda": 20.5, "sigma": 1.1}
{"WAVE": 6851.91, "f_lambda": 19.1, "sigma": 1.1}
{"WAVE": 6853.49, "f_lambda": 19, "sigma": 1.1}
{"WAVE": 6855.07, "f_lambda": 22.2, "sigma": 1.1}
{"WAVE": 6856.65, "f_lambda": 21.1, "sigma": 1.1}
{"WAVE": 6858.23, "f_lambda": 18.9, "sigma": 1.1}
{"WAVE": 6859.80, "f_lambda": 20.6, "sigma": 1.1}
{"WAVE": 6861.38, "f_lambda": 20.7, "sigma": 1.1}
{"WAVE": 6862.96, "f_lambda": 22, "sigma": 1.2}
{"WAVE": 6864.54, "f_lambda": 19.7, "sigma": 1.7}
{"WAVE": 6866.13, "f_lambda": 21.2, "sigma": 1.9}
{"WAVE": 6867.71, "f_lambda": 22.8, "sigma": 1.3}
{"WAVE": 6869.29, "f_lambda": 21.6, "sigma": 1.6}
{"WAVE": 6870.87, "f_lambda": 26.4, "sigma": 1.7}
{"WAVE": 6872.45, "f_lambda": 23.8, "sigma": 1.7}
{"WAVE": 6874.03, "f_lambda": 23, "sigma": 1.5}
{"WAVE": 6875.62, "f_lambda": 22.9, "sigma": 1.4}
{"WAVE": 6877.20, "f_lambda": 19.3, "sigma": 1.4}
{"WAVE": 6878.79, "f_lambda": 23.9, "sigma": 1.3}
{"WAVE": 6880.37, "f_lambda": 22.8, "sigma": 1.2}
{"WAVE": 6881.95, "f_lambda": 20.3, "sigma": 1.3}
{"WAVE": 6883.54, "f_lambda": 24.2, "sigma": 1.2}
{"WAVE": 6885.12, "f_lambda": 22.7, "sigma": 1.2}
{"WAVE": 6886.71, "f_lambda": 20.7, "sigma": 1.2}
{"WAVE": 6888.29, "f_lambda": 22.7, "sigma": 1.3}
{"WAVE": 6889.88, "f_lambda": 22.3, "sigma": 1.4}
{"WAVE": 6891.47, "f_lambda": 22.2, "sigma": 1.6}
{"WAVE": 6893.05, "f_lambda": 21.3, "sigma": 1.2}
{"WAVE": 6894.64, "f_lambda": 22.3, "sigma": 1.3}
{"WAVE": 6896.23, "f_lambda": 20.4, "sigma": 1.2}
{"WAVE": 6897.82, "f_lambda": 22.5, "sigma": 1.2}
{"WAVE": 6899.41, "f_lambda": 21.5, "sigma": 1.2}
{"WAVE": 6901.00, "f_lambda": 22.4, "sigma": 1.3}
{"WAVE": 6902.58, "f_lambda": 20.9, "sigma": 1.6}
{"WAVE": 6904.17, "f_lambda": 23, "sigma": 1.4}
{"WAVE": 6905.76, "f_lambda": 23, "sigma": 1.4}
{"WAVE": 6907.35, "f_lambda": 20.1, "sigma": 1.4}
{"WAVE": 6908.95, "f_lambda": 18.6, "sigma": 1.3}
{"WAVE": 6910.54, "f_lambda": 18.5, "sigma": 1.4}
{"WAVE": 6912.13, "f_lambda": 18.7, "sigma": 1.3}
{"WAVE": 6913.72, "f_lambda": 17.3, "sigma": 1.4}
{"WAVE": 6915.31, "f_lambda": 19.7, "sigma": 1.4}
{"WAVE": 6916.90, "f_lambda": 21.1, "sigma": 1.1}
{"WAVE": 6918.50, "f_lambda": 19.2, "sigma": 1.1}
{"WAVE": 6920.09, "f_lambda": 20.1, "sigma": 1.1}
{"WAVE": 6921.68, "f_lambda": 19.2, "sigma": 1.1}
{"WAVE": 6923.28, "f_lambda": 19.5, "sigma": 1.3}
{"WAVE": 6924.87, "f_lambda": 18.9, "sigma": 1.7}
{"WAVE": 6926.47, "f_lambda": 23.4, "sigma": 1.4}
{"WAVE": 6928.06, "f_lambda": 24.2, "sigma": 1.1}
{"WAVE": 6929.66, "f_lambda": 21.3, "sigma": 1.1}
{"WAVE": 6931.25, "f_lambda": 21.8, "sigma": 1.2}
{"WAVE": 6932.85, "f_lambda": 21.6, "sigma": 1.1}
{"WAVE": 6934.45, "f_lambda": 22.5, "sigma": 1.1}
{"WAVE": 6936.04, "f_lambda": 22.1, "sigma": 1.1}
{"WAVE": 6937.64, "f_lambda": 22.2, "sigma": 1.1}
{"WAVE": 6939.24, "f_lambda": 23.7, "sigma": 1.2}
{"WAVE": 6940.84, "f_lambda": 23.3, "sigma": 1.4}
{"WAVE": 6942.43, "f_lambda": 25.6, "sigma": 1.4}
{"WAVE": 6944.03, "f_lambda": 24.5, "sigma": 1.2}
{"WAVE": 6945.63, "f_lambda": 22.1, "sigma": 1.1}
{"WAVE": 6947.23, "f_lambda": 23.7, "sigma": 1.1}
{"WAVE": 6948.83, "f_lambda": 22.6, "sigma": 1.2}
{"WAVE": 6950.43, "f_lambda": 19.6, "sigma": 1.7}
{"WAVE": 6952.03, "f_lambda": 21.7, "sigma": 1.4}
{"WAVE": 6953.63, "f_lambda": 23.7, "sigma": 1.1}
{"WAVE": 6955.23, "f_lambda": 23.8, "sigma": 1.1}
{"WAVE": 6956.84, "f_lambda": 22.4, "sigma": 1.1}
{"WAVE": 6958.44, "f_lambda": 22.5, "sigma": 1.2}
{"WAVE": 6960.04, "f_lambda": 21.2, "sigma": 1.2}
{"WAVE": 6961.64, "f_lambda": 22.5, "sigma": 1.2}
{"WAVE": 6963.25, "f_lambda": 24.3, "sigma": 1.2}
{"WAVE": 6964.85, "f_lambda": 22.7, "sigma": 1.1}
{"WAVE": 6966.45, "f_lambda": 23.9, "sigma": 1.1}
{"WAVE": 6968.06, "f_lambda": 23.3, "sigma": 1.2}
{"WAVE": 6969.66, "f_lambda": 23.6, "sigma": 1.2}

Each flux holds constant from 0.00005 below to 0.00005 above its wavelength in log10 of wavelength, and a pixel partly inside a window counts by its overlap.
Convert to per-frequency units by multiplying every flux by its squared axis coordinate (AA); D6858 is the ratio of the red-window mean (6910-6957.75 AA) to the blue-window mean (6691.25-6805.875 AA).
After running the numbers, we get 1.24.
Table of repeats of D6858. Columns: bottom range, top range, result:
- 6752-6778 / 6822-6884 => 1.12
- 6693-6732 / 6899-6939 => 1.14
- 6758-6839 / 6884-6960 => 1.26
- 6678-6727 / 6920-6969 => 1.22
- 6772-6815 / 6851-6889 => 1.36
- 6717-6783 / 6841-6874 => 1.14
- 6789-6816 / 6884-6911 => 1.35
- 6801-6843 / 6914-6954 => 1.21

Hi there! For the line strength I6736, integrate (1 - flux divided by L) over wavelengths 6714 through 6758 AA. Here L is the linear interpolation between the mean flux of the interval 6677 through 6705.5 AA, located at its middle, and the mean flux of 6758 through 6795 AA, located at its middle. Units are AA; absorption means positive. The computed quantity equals -2.6 AA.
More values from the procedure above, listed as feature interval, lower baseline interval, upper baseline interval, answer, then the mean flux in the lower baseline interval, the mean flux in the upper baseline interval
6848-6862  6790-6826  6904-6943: -1.1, 17.4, 21.1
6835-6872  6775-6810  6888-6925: -4.0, 15.9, 20.6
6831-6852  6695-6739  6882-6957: 1.3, 19.5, 21.7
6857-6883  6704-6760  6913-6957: -1.0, 19.5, 21.8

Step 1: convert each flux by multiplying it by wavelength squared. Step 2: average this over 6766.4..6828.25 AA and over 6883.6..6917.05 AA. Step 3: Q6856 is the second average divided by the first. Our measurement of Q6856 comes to 1.25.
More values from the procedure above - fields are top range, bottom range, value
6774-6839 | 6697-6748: 0.91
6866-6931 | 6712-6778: 1.16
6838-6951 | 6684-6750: 1.15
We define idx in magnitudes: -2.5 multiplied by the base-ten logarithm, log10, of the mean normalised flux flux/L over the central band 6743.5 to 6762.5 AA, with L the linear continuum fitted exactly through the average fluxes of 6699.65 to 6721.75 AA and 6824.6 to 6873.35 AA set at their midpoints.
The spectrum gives 0.04 mag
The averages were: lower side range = 19.5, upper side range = 20.4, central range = 19.1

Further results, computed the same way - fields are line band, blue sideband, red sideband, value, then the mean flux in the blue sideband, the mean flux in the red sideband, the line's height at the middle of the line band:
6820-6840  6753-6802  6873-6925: -0.017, 17.3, 21.1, 18.9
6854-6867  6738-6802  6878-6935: -0.035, 17.9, 21.2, 20.1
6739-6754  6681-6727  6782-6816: -0.093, 19.7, 16.2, 18.1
